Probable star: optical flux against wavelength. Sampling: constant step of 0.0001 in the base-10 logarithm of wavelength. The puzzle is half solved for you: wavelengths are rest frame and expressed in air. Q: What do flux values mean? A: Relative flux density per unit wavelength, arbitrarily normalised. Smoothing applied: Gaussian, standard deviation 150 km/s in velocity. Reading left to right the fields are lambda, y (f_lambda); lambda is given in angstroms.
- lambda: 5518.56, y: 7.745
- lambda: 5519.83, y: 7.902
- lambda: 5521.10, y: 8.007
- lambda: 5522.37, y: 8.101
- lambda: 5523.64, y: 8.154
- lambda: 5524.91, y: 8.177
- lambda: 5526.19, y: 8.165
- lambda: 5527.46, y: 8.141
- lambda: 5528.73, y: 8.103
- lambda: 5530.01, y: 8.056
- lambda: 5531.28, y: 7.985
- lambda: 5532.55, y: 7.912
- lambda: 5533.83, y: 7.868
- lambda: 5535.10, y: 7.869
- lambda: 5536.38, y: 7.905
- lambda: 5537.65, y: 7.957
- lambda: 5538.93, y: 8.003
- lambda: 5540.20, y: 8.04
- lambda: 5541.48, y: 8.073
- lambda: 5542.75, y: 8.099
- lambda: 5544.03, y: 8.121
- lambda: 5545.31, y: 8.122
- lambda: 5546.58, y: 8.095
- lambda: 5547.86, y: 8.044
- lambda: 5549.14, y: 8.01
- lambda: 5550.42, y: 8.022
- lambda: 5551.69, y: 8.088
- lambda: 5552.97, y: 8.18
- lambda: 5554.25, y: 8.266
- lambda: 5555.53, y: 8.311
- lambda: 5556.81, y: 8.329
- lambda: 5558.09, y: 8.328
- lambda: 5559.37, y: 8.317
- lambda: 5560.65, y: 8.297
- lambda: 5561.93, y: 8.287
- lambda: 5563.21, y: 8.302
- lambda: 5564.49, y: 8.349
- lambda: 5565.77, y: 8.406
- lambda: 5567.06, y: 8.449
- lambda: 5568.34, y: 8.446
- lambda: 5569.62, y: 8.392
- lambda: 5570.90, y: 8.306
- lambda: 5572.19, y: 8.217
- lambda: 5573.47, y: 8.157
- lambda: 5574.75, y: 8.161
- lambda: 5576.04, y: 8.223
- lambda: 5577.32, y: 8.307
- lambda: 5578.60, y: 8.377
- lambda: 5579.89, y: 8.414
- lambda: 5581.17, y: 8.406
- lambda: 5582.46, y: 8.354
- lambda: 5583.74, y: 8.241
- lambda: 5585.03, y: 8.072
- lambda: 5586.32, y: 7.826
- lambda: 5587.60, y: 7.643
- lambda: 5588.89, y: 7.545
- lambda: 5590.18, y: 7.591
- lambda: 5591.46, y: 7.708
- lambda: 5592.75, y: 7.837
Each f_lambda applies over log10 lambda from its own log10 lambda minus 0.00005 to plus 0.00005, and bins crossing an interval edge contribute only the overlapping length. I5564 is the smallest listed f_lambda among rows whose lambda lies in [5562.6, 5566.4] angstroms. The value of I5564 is 8.302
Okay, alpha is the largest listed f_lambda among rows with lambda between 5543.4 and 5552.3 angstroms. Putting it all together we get 8.122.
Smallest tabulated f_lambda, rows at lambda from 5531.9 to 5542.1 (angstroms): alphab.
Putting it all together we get 7.868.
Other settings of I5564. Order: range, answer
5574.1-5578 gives 8.161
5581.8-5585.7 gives 8.072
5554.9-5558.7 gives 8.311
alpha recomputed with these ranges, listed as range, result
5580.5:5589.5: 8.406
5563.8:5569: 8.449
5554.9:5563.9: 8.329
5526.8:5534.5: 8.141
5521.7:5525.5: 8.177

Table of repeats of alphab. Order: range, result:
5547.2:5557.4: 8.01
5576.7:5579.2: 8.307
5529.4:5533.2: 7.912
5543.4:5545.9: 8.121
